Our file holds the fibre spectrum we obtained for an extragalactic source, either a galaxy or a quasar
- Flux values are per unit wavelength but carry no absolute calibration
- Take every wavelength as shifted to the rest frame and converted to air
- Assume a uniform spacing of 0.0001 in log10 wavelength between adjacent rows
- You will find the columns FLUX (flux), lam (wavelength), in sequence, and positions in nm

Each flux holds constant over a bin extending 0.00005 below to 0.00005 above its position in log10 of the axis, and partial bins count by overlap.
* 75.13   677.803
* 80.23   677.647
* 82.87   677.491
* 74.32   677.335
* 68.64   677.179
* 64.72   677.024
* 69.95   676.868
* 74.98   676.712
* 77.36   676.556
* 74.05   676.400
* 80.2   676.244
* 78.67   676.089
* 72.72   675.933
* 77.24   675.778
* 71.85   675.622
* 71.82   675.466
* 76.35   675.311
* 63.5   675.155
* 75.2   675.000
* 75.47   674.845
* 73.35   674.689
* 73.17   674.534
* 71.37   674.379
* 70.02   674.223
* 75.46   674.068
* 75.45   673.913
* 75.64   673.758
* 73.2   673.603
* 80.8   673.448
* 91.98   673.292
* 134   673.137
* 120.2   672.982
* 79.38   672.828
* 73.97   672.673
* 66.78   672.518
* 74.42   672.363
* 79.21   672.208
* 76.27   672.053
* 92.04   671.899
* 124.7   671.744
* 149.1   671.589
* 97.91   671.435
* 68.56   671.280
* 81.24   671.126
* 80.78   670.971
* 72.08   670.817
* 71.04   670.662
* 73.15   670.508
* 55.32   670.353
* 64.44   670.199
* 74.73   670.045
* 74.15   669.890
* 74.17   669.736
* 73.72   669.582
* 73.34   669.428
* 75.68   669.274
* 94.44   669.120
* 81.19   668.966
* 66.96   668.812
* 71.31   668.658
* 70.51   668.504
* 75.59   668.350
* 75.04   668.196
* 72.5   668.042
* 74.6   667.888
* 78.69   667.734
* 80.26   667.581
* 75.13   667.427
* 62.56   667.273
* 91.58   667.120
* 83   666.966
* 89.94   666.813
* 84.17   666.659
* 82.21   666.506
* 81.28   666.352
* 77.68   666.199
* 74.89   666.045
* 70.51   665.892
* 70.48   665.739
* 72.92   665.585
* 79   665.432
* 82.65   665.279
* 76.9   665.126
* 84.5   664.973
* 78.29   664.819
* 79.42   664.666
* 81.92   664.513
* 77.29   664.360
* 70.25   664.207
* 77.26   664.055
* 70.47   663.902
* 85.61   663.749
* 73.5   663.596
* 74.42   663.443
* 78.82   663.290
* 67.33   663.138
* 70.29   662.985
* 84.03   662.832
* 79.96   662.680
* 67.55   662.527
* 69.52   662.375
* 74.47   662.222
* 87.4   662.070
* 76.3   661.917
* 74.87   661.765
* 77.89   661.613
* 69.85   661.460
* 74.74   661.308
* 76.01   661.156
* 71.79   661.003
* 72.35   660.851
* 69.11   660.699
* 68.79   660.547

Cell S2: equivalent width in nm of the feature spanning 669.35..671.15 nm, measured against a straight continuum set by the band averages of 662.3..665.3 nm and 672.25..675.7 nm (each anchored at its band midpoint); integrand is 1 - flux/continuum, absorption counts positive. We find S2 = 0.14 nm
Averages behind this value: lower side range 76.4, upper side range 79.2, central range 72.1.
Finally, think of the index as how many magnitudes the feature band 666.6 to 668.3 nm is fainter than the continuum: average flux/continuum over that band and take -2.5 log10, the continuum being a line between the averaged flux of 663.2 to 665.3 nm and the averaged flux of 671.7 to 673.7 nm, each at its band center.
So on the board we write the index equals 0.04 mag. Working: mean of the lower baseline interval 77.8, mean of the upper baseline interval 89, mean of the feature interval 78.7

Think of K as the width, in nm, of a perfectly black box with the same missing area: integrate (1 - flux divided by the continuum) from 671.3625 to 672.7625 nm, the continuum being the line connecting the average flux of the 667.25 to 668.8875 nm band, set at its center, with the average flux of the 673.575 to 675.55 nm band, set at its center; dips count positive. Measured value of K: -0.371 nm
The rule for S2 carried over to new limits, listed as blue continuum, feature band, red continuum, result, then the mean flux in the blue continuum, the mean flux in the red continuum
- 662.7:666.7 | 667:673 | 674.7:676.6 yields -0.297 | 77.1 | 74.4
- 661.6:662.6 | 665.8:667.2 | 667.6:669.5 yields -0.106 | 75.3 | 76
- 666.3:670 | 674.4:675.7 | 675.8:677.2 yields 0.034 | 77.5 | 73.9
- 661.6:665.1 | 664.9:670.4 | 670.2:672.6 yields 0.263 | 76.6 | 83.5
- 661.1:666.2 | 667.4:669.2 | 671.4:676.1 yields 0.070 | 76.1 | 83.5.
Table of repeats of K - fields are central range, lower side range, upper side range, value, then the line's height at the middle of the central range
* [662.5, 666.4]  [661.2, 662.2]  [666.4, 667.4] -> 0.14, 79.4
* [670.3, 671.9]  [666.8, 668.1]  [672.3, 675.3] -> -0.18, 79.3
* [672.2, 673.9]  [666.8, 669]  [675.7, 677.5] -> -0.25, 75.1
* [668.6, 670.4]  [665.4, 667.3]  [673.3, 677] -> 0.09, 77.3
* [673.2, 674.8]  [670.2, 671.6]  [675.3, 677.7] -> 0.00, 76.7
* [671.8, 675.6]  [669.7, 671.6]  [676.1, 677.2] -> -0.23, 75.4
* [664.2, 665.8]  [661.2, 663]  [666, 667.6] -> 0.01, 78.6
